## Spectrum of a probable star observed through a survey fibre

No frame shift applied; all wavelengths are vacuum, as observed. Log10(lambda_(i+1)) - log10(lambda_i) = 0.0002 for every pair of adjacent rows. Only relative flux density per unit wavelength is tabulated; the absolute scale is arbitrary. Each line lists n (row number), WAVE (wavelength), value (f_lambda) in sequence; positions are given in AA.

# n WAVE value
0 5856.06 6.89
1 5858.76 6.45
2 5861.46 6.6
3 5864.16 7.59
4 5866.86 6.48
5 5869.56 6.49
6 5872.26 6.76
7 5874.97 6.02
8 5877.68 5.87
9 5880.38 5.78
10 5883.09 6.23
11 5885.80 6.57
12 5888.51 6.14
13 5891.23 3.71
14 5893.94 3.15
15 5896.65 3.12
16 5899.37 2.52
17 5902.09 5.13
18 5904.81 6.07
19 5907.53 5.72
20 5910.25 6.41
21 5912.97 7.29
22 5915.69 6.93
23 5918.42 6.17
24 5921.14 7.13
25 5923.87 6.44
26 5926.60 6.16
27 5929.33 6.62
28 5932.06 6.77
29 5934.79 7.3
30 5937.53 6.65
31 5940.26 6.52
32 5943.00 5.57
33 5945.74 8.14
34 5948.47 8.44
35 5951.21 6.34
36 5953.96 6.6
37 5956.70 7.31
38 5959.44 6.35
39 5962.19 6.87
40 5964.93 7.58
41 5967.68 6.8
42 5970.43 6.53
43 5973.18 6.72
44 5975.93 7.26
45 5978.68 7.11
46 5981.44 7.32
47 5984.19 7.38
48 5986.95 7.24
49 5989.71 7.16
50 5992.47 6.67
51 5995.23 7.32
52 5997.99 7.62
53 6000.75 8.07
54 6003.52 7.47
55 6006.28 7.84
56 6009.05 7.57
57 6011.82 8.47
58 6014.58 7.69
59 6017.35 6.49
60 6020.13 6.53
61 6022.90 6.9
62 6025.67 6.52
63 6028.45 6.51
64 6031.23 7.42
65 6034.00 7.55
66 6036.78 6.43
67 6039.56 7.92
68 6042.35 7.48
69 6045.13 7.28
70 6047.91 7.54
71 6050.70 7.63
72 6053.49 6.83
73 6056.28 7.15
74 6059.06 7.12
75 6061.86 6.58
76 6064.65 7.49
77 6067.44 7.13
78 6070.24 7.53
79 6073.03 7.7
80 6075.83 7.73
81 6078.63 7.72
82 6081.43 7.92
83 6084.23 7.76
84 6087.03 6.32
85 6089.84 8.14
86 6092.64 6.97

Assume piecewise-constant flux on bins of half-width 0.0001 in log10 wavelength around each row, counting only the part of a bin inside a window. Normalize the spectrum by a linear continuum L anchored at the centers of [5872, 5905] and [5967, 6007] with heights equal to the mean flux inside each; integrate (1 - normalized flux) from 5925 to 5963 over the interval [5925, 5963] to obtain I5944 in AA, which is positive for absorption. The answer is -3.29 AA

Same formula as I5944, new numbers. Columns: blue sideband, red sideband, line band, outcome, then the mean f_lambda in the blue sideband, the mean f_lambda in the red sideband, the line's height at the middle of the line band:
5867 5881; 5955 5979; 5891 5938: 5.6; 6.23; 6.94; 6.54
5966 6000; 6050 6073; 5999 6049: -1.1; 7.12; 7.2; 7.16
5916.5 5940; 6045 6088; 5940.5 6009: -2.6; 6.66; 7.35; 6.89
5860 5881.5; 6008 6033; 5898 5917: 2.6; 6.46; 7.12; 6.62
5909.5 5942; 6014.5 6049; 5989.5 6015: -2.3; 6.69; 7.07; 6.97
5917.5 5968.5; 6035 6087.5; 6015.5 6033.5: 1.0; 6.84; 7.35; 7.19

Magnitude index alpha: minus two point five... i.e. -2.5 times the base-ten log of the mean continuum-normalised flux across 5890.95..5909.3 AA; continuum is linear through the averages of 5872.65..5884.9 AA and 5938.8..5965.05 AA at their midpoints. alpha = 0.425 mag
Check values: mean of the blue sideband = 6.06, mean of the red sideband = 6.94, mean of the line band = 4.28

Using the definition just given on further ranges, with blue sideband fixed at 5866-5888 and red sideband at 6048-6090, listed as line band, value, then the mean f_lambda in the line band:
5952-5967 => -0.03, 6.91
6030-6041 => -0.02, 7.33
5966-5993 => -0.03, 7.03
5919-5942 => -0.01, 6.66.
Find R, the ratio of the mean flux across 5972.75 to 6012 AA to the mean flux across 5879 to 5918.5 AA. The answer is 1.4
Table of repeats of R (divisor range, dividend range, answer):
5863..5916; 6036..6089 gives 1.30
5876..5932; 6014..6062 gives 1.25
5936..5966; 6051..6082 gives 1.06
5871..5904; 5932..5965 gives 1.36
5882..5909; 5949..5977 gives 1.42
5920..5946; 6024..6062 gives 1.07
